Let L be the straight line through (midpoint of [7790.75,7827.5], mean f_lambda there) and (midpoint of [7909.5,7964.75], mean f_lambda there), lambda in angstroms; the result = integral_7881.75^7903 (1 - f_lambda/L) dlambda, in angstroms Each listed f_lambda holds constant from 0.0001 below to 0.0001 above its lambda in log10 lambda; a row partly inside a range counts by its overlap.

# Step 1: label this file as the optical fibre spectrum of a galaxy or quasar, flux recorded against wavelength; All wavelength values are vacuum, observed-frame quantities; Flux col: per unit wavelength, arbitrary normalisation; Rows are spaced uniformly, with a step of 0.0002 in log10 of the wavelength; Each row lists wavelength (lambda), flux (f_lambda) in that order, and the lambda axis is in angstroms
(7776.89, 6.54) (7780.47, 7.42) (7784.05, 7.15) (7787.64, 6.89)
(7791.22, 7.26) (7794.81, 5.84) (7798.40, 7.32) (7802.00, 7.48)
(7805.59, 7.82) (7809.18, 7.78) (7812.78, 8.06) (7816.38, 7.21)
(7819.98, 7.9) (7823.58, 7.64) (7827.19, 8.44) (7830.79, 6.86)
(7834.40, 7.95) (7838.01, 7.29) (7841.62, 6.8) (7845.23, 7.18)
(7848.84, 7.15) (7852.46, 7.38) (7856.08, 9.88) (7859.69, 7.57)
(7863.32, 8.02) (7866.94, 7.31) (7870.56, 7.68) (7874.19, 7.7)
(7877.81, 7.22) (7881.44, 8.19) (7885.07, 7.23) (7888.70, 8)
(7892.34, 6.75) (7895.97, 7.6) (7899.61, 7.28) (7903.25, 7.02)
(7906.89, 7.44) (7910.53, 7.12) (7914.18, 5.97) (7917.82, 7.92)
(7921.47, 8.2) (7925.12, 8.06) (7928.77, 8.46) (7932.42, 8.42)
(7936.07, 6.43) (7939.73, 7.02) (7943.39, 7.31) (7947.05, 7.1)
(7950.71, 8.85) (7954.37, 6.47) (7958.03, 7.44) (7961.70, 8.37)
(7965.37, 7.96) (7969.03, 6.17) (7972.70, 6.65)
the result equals 0.4 angstroms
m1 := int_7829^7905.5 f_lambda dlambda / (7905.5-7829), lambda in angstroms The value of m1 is 7.53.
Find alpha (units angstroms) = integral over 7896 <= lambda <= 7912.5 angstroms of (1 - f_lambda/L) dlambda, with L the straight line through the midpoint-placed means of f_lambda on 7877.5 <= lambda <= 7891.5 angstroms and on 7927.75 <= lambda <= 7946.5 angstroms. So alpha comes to 0.7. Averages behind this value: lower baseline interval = 7.64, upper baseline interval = 7.46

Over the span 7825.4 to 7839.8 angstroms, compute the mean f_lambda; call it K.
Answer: 7.64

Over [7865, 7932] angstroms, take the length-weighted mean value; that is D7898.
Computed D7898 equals 7.53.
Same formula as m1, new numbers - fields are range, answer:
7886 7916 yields 7.15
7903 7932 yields 7.6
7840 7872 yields 7.67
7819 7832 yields 7.74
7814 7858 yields 7.65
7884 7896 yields 7.38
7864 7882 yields 7.61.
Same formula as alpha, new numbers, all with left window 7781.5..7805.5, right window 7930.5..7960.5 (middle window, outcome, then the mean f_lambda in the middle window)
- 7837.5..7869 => -1.9 angstroms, 7.64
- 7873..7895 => -0.7 angstroms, 7.52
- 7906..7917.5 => 0.6 angstroms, 6.94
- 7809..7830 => -2.0 angstroms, 7.79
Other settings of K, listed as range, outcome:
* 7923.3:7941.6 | 7.68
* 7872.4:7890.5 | 7.67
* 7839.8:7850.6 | 7.05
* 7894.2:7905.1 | 7.3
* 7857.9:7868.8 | 7.63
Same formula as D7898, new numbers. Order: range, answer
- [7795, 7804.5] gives 7.16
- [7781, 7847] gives 7.38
